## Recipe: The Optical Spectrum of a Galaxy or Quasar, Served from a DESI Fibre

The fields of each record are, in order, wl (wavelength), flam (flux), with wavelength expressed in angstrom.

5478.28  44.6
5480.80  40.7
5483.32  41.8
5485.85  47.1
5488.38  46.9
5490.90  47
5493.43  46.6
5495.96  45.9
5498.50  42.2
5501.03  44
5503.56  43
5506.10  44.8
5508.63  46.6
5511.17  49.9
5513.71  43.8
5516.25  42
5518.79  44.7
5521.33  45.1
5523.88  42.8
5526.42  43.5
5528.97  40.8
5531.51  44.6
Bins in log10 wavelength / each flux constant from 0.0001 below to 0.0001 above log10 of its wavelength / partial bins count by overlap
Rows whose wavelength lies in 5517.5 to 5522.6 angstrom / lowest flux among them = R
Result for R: 44.7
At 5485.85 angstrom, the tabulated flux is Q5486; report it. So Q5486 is 47.1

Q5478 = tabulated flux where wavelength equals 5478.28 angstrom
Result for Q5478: 44.6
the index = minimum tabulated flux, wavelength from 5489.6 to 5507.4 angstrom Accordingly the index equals 42.2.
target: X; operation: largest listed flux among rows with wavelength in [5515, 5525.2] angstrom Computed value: 45.1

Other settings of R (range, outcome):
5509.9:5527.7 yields 42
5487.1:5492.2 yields 46.9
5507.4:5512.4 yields 46.6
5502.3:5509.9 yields 43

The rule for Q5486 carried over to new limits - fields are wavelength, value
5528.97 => 40.8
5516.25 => 42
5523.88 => 42.8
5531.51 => 44.6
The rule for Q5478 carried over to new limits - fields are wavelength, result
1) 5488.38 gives 46.9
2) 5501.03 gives 44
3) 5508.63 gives 46.6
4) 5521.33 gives 45.1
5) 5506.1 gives 44.8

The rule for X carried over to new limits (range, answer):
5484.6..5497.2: 47.1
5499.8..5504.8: 44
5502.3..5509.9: 46.6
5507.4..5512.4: 49.9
